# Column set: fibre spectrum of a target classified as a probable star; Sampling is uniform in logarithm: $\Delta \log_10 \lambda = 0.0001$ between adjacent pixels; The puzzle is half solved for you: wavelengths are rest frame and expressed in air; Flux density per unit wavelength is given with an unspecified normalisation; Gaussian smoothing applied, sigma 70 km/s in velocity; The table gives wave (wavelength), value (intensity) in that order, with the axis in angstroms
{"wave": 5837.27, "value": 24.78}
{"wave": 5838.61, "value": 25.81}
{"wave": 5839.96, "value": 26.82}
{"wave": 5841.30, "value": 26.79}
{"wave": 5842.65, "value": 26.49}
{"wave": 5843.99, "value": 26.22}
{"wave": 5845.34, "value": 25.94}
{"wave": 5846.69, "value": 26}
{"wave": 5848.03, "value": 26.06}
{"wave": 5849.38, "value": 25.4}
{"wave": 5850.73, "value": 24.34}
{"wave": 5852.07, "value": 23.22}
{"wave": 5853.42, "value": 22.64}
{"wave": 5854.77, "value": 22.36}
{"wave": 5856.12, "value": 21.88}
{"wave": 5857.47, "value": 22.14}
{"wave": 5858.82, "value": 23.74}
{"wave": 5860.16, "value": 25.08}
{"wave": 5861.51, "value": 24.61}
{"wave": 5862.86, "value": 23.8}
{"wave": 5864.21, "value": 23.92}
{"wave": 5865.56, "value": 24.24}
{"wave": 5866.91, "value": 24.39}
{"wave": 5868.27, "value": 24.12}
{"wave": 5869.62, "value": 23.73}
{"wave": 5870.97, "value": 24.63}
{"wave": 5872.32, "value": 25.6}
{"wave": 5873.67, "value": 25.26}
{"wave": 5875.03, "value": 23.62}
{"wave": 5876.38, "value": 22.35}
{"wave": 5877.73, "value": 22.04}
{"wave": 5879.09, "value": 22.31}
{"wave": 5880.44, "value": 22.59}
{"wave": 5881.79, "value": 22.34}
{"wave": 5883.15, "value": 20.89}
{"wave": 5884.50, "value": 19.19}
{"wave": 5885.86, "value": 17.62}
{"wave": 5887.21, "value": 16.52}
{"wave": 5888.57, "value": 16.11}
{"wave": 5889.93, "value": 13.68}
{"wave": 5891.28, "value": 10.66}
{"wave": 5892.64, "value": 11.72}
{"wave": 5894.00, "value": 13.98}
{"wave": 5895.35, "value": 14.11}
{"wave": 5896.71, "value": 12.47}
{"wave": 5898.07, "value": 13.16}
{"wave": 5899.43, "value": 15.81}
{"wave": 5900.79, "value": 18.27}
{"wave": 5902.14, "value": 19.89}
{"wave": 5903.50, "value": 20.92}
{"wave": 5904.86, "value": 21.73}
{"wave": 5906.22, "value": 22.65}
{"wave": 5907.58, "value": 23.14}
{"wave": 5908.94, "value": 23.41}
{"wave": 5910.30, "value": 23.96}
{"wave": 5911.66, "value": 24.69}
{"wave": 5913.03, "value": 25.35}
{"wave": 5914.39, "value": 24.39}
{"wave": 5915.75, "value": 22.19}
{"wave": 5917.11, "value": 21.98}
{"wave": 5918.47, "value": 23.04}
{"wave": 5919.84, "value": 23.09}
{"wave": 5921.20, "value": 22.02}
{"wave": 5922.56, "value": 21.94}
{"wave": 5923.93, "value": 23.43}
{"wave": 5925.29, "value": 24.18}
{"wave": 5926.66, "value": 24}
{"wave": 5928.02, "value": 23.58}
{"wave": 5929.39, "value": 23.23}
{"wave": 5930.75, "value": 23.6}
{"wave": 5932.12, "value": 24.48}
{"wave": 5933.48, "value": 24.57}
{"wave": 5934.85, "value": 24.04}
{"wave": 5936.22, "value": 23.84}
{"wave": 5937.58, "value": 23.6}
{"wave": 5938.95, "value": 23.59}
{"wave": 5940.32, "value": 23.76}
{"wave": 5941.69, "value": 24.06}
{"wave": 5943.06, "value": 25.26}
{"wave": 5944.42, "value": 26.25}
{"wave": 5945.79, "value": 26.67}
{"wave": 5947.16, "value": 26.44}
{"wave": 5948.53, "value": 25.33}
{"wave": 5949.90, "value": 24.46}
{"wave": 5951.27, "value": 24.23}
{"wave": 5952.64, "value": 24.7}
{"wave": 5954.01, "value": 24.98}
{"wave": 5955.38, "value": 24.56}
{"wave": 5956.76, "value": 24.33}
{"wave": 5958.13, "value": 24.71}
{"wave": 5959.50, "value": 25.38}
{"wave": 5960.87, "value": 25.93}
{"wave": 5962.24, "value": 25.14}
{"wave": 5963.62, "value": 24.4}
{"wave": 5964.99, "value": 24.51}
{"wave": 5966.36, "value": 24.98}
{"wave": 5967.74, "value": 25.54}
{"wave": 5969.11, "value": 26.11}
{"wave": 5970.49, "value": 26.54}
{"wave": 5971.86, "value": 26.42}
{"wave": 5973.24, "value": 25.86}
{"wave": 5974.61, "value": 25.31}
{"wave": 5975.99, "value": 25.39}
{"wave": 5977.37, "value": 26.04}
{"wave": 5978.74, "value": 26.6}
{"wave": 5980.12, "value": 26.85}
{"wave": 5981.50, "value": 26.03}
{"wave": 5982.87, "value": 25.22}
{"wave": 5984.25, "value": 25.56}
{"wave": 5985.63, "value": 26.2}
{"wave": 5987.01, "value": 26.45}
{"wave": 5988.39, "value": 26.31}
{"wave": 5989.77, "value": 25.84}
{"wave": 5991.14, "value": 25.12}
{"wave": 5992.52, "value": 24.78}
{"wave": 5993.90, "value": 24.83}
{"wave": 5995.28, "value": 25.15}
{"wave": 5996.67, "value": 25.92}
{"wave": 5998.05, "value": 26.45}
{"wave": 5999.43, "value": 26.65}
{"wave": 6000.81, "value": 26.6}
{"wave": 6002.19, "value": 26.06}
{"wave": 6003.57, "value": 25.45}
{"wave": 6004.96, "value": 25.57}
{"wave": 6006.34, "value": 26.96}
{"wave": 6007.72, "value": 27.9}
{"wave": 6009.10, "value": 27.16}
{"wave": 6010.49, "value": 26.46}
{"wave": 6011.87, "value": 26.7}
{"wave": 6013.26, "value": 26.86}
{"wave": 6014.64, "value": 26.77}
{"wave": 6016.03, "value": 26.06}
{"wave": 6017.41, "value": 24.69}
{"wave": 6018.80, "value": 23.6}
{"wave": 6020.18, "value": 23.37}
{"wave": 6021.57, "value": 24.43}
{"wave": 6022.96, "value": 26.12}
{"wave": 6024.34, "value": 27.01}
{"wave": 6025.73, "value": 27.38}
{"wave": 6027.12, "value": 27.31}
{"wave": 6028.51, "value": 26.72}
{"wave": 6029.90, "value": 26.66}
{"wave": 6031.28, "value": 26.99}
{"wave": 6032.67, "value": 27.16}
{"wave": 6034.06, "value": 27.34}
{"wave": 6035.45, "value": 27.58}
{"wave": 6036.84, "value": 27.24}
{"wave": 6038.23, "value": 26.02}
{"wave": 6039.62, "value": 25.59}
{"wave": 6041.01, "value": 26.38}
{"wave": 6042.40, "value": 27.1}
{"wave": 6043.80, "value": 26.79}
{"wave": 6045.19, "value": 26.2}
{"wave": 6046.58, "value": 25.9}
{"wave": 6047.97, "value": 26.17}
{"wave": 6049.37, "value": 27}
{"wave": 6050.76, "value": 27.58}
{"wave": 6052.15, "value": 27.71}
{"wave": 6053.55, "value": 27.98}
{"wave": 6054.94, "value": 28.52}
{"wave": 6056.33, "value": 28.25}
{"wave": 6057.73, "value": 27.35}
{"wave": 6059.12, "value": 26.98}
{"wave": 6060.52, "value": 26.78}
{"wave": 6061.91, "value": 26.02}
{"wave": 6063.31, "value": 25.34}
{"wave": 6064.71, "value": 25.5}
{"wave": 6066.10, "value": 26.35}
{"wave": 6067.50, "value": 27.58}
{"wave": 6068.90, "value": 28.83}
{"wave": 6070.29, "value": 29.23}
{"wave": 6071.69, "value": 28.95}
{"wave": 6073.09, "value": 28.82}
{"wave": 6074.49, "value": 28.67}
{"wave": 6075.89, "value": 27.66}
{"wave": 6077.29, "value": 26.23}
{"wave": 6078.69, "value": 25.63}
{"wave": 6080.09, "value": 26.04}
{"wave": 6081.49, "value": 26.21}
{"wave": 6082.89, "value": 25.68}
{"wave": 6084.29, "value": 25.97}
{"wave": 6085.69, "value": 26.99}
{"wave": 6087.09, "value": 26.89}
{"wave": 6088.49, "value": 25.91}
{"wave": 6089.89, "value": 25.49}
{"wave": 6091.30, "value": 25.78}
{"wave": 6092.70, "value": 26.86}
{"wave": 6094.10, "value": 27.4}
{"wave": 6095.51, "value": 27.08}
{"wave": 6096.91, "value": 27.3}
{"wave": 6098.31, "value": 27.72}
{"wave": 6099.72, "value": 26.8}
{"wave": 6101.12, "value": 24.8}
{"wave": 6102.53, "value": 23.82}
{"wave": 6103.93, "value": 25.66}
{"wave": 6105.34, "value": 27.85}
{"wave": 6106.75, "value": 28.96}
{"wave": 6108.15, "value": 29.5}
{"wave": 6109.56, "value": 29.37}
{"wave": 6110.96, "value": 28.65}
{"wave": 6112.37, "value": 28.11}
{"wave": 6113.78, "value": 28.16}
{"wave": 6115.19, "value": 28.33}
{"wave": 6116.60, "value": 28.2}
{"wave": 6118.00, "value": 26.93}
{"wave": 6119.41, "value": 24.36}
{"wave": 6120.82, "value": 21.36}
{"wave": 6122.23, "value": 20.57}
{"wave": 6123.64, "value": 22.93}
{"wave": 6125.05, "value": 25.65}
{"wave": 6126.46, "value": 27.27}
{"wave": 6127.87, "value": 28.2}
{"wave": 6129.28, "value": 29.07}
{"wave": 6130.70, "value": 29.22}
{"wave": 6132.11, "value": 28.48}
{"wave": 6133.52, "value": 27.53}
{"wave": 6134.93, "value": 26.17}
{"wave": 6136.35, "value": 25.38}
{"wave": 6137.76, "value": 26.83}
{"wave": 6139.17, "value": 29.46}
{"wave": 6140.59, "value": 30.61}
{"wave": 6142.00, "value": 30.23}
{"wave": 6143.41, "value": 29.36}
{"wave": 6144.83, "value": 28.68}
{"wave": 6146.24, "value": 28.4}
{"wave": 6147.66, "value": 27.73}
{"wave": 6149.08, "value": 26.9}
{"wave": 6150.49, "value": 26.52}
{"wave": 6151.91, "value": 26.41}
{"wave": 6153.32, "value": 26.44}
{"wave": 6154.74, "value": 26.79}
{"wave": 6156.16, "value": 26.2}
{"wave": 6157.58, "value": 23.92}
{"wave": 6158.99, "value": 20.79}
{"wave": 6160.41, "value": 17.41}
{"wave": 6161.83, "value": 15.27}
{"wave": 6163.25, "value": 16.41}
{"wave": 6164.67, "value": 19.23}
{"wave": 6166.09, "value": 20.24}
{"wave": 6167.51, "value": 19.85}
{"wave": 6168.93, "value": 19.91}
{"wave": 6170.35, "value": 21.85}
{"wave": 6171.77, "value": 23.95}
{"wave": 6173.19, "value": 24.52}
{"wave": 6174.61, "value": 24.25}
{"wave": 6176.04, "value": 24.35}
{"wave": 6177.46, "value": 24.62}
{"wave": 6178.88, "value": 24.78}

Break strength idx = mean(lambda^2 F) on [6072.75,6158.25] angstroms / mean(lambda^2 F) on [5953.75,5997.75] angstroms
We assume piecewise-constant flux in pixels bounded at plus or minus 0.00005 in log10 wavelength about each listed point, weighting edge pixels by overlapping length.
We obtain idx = 1.1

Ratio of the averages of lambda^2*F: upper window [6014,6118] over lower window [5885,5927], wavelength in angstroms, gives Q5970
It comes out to 1.44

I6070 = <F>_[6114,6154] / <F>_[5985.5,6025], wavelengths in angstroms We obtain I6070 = 1.04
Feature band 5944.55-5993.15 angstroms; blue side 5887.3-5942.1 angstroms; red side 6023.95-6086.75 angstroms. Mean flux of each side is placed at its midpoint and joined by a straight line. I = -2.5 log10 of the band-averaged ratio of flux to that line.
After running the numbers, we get -0.10 mag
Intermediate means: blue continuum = 20.9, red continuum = 27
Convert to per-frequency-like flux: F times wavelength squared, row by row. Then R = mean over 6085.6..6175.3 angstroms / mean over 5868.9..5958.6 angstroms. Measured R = 1.3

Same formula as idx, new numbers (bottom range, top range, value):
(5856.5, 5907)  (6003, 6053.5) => 1.37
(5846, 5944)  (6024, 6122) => 1.30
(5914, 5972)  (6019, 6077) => 1.14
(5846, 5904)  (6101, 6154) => 1.42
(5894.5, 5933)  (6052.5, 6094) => 1.32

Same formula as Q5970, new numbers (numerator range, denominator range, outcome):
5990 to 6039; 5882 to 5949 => 1.27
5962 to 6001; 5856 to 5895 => 1.27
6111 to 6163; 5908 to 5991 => 1.12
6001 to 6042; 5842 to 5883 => 1.16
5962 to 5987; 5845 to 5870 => 1.11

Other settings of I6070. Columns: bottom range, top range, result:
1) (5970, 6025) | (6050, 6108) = 1.04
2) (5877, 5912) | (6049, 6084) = 1.47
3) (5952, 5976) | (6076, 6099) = 1.05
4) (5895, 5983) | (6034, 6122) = 1.14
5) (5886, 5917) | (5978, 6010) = 1.40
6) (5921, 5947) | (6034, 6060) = 1.12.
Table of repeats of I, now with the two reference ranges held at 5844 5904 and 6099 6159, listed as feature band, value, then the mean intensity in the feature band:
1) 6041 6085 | -0.07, 27.1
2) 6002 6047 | -0.08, 26.4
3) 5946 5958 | -0.09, 24.9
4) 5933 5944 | -0.07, 24.1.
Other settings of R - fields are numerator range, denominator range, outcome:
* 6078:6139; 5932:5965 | 1.13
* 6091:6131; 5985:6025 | 1.07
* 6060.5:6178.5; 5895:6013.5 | 1.13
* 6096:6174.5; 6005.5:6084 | 0.99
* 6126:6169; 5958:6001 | 1.04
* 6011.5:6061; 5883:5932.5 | 1.38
